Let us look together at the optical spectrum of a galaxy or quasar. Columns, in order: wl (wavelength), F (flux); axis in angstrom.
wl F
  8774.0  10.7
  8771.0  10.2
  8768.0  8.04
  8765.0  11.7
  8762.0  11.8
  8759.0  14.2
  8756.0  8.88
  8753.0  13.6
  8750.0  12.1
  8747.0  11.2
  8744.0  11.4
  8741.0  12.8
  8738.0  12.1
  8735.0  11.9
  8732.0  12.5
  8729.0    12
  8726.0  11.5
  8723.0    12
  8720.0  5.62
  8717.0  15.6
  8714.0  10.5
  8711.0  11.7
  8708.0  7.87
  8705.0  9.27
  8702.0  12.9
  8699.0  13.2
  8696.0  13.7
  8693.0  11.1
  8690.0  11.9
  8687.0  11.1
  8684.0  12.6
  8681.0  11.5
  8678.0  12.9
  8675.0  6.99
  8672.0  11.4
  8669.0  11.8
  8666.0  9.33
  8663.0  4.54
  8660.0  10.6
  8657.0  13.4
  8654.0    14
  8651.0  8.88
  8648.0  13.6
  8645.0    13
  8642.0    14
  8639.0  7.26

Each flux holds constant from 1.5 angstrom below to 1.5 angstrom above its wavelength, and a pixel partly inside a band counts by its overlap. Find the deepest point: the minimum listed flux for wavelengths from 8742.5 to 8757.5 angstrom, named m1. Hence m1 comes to 8.88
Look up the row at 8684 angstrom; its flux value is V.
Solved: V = 12.6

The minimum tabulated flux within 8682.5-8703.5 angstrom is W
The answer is 11.1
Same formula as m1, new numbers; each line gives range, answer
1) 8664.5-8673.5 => 9.33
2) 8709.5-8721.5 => 5.62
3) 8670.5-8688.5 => 6.99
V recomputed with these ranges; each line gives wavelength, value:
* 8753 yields 13.6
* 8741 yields 12.8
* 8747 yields 11.2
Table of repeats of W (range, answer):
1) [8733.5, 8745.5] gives 11.4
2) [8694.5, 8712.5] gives 7.87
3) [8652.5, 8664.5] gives 4.54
